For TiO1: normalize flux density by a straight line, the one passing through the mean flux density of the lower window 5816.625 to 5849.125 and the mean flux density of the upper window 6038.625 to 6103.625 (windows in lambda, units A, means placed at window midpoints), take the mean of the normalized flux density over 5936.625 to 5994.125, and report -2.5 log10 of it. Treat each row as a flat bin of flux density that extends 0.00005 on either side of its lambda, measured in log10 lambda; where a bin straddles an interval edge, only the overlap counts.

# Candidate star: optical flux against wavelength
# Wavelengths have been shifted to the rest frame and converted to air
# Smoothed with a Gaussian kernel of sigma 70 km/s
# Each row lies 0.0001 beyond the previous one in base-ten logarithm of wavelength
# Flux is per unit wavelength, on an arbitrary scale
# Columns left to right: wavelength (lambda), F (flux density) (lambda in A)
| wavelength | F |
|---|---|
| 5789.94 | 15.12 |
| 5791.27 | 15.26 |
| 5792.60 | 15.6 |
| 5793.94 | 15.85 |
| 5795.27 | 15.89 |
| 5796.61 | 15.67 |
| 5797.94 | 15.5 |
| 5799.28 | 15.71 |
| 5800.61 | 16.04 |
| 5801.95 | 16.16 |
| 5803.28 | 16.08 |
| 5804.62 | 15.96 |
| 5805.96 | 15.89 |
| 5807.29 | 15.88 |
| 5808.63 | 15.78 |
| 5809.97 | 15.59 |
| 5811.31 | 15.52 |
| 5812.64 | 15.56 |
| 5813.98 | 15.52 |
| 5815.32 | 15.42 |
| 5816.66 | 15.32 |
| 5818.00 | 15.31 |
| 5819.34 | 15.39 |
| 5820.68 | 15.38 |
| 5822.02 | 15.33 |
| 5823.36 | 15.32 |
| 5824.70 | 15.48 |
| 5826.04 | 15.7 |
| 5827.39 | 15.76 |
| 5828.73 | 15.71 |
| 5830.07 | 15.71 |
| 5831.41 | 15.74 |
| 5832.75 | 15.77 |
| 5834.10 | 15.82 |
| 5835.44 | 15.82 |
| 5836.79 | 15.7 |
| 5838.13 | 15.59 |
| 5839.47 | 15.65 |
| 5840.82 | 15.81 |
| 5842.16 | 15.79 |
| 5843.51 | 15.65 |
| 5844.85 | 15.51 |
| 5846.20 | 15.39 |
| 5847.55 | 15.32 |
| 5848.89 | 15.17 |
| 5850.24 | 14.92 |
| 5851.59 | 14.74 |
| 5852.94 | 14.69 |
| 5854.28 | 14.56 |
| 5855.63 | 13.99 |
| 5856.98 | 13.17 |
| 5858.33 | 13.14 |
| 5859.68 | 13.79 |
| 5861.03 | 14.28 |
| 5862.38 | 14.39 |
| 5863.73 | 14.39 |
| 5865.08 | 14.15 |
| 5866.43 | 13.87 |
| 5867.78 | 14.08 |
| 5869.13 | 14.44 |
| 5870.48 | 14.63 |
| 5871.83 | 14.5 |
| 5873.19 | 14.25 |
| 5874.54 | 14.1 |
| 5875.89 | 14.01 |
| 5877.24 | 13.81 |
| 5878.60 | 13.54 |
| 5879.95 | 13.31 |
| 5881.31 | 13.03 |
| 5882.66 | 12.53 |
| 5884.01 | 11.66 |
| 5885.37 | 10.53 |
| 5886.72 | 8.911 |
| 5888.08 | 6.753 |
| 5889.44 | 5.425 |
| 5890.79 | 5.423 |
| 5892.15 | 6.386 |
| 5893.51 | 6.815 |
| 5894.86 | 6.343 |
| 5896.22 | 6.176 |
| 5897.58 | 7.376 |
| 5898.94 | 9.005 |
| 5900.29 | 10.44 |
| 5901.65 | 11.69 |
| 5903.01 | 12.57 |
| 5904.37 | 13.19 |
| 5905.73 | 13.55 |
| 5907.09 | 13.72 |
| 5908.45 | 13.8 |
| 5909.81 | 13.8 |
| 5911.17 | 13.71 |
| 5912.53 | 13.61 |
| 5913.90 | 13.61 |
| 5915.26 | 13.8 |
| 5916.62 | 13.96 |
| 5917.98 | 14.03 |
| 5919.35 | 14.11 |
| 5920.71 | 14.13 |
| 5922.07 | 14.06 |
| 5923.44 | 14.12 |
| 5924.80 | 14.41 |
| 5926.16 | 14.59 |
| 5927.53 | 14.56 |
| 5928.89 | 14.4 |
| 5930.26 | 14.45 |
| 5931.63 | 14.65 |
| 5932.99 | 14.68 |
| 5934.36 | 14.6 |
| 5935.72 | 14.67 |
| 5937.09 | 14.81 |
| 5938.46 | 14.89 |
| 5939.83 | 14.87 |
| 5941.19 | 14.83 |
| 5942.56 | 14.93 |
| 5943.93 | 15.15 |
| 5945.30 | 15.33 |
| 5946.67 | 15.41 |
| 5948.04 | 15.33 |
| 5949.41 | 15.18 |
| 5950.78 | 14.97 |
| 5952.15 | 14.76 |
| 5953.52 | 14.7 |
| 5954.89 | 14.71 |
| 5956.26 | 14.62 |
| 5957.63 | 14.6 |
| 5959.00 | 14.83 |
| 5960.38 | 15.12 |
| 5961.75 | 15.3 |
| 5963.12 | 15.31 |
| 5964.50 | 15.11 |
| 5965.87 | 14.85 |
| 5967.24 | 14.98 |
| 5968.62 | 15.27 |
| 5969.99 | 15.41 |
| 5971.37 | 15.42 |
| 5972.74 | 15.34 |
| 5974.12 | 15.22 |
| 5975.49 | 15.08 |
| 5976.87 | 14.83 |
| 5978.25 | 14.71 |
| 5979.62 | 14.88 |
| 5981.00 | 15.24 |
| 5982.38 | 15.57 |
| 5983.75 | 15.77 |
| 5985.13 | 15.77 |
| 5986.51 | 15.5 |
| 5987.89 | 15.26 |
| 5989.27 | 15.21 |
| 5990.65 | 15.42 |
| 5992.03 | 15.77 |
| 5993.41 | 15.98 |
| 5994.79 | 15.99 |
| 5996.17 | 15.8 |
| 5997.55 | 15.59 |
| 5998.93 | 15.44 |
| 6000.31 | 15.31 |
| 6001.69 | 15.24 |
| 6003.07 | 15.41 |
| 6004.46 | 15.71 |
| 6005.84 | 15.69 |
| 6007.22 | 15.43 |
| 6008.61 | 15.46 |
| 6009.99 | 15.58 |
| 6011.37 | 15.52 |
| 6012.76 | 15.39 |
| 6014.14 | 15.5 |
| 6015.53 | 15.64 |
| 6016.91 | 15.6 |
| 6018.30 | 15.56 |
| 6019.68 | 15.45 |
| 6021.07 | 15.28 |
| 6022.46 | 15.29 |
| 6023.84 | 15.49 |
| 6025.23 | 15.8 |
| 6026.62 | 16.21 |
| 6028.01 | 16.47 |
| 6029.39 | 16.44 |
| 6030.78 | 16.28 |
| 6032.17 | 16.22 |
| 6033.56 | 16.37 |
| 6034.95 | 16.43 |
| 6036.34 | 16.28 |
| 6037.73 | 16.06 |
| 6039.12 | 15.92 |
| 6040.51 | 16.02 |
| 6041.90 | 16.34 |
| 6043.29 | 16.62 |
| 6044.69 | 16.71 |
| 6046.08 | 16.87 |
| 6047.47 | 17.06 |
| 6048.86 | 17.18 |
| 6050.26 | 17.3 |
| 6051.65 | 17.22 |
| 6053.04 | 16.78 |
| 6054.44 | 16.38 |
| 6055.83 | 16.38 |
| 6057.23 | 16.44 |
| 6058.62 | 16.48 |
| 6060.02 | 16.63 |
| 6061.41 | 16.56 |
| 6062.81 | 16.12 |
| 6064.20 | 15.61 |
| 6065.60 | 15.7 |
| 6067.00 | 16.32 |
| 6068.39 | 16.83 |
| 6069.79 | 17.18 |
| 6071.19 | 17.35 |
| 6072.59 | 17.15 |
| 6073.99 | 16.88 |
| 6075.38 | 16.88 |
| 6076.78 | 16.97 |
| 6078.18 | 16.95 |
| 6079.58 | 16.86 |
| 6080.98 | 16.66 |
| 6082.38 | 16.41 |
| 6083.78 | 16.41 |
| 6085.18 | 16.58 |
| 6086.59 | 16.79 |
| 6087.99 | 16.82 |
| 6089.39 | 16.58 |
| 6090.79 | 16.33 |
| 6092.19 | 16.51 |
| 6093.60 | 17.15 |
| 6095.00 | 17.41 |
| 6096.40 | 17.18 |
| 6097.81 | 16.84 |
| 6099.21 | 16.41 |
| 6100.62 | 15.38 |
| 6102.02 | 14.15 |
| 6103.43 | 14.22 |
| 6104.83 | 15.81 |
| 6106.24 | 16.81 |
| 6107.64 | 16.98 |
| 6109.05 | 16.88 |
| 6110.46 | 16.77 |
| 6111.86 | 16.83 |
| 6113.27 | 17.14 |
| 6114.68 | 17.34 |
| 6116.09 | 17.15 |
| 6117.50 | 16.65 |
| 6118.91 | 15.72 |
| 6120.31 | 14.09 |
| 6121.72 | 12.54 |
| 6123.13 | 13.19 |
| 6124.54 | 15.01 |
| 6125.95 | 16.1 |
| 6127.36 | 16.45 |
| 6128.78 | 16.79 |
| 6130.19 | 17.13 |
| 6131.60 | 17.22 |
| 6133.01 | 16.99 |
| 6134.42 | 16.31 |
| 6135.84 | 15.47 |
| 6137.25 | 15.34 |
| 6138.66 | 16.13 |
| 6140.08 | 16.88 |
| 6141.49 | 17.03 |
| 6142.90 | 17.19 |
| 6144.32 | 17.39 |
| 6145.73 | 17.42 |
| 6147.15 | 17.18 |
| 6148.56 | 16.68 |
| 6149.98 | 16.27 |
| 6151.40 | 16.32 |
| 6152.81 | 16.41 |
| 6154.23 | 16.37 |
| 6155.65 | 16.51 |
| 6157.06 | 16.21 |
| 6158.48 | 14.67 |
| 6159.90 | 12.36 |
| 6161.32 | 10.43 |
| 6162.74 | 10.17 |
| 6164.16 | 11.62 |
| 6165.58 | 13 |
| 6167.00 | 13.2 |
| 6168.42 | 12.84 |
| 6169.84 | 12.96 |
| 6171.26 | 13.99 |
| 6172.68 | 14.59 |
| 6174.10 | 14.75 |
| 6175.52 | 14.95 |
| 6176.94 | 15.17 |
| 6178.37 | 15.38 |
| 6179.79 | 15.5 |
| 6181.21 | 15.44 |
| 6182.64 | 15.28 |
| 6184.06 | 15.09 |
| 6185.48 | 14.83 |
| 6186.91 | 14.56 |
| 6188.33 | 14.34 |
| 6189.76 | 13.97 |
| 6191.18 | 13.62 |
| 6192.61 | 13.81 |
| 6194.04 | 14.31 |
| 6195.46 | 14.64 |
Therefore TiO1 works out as 0.068 mag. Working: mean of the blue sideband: 15.6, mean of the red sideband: 16.6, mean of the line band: 15.1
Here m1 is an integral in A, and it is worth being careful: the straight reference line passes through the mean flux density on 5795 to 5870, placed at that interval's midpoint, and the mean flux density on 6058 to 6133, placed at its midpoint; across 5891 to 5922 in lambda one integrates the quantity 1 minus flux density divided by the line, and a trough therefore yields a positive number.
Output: 7.9 A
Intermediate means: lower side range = 15.2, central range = 11.6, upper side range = 16.4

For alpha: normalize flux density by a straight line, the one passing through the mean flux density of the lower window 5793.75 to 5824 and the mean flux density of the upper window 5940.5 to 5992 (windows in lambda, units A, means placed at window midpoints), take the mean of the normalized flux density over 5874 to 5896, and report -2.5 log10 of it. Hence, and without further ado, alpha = 0.46 mag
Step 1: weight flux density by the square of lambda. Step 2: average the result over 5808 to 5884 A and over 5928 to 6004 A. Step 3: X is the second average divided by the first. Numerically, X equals 1.1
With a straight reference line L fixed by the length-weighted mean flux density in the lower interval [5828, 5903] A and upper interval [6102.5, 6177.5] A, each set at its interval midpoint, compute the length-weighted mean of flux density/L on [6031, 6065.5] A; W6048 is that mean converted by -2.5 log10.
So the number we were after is -0.13 mag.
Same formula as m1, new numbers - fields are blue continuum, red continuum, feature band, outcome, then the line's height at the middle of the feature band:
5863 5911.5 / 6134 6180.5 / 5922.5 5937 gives -2.9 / 12.1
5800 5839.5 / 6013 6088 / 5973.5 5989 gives 0.9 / 16.2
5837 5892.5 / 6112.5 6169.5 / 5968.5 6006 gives -3.0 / 14.3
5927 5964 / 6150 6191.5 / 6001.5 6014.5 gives -0.7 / 14.7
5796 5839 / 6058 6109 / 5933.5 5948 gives 1.0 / 16.1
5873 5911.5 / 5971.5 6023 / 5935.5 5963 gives -3.4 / 13.3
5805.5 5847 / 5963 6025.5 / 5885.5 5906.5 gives 9.2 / 15.5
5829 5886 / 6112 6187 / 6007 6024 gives -0.6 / 14.9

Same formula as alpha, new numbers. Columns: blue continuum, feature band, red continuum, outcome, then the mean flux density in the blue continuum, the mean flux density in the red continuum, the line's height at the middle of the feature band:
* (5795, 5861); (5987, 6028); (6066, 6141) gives 0.031 mag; 15.4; 16.4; 16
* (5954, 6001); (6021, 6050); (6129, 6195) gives -0.074 mag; 15.3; 15.1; 15.2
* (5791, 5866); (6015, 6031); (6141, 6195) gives -0.055 mag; 15.3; 14.8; 15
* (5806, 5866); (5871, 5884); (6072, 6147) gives 0.134 mag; 15.2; 16.4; 15.4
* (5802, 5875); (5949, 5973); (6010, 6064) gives 0.054 mag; 15.1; 16.2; 15.8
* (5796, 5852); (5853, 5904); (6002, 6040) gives 0.316 mag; 15.6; 15.8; 15.7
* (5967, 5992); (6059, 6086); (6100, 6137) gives -0.060 mag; 15.3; 16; 15.7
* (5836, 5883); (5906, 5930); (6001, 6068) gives 0.074 mag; 14.5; 16.1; 15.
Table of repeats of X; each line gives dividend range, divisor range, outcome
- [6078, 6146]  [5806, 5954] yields 1.28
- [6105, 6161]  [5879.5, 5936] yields 1.46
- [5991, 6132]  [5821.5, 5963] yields 1.25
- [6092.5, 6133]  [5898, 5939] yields 1.26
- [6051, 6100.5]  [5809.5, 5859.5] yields 1.18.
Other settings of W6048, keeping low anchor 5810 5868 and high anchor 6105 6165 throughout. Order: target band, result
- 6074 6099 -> -0.073 mag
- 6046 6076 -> -0.072 mag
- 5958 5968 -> 0.025 mag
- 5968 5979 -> 0.019 mag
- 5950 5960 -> 0.045 mag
